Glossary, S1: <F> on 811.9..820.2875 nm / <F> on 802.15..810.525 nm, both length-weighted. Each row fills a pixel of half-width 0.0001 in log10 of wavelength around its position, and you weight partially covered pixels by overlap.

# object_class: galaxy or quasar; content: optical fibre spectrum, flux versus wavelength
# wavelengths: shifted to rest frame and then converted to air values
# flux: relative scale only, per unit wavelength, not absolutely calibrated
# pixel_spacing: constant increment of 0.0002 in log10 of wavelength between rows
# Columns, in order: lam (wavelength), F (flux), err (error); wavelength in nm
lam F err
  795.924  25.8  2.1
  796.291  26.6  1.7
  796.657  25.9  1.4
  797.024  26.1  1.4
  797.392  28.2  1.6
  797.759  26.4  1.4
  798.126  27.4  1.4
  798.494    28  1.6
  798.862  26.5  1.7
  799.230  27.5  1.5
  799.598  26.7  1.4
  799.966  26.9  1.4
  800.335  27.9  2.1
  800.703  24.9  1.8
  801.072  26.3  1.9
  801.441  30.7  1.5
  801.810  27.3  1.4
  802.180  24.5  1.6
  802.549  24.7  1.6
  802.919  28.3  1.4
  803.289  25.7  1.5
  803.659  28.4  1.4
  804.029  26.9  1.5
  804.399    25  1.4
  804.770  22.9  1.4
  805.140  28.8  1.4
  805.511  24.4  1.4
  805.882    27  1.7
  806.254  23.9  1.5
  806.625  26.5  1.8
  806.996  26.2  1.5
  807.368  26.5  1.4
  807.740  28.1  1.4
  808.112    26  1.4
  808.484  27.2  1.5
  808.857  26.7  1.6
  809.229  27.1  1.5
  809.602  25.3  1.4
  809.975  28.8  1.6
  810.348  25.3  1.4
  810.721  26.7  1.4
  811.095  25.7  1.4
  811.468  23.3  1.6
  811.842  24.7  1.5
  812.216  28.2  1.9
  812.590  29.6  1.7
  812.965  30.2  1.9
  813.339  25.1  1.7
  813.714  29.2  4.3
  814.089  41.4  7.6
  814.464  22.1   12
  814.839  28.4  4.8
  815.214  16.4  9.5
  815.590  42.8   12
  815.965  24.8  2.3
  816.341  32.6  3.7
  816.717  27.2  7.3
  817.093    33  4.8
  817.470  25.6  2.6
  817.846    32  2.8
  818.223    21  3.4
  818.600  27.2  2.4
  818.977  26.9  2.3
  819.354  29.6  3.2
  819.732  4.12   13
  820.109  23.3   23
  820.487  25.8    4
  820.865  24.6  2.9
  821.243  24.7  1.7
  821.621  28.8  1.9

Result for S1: 1.04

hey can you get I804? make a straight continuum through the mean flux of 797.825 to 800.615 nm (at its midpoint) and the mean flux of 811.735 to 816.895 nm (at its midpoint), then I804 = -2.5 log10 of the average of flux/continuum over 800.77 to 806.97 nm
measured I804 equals 0.06 mag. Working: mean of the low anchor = 27.2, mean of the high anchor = 28.8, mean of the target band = 26.3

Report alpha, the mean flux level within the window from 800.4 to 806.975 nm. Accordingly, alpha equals 26.3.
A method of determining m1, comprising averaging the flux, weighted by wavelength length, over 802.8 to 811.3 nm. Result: 26.4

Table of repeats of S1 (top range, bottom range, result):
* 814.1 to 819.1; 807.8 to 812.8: 1.06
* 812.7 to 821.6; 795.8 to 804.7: 1.01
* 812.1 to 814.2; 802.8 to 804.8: 1.15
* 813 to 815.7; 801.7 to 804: 1.10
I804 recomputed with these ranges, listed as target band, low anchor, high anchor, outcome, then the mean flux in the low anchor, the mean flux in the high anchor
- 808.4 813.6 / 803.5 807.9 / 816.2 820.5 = -0.032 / 26.2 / 25.6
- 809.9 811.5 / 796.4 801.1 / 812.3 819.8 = 0.061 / 26.8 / 27.8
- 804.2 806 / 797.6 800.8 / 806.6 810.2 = 0.054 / 27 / 26.8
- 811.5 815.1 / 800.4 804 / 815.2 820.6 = -0.068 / 26.8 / 26.5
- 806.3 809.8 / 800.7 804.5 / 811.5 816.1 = 0.042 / 26.7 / 28.4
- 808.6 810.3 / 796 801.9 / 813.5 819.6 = 0.043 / 27.1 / 28.5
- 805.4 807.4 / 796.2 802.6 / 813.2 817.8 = 0.086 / 26.9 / 29.2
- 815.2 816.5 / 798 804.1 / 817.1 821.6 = -0.223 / 27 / 24.6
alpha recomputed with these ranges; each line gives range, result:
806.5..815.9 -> 27.5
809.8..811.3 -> 26.6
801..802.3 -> 27.4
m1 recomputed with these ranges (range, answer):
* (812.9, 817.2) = 29.3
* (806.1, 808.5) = 26.3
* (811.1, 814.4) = 28.5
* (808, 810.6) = 26.7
